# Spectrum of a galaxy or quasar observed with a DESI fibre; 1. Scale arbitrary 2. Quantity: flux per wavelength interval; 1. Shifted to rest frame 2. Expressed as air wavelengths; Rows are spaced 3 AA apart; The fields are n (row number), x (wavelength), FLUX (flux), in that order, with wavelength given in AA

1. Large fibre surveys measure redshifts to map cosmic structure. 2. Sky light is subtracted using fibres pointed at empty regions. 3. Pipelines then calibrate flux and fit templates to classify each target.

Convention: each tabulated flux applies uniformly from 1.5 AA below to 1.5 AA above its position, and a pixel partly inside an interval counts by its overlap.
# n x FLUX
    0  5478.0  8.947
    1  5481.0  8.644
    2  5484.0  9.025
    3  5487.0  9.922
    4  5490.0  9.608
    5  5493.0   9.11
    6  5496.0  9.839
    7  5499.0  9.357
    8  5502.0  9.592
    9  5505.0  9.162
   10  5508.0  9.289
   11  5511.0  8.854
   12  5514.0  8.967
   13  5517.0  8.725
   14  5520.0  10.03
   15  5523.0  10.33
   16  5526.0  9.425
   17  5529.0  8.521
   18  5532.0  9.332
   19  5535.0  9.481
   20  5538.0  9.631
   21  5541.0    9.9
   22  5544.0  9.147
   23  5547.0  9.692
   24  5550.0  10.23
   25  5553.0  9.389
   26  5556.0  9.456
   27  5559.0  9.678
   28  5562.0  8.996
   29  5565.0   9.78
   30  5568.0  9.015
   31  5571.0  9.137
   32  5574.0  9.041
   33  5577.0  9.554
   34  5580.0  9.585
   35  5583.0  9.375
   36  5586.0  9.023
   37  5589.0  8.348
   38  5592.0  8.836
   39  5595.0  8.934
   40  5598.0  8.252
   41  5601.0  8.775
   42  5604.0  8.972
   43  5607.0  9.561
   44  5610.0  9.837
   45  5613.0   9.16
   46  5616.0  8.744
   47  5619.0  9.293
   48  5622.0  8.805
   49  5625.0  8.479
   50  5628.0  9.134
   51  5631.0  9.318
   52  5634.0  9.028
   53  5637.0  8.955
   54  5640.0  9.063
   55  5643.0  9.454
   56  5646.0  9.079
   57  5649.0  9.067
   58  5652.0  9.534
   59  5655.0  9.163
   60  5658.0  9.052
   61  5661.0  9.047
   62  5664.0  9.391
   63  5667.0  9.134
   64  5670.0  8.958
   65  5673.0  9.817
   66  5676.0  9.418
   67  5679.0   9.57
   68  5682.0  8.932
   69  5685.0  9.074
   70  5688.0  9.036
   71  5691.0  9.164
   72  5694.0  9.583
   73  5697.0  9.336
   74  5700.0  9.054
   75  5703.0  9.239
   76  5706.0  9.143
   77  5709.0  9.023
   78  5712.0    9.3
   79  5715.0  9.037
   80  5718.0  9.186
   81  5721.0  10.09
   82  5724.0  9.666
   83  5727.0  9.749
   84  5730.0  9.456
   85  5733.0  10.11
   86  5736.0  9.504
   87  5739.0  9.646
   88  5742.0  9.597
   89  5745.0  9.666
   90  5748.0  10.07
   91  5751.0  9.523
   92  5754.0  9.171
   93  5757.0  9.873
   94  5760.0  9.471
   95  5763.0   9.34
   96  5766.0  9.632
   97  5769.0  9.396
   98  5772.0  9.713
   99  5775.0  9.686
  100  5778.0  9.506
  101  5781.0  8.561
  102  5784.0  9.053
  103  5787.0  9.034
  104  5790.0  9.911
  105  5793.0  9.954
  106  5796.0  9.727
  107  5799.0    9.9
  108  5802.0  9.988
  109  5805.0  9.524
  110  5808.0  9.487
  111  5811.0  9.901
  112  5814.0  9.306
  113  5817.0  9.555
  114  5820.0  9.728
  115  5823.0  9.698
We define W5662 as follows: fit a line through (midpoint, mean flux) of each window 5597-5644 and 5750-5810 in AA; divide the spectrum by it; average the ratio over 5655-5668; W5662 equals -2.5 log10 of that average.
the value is 0.002 mag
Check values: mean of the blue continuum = 9.06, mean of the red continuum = 9.53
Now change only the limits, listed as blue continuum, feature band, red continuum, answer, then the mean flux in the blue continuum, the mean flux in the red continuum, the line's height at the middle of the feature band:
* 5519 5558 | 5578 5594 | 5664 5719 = 0.050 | 9.58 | 9.23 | 9.47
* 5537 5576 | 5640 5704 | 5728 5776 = 0.037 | 9.47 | 9.62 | 9.56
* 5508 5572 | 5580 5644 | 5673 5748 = 0.046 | 9.41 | 9.42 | 9.42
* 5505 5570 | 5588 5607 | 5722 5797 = 0.082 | 9.41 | 9.56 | 9.45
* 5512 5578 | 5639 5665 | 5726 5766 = 0.038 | 9.42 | 9.63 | 9.53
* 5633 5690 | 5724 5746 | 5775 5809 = -0.034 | 9.2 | 9.52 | 9.38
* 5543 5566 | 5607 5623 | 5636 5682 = 0.018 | 9.55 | 9.24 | 9.37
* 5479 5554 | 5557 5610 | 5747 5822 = 0.036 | 9.41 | 9.56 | 9.44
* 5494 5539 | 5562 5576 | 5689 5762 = 0.019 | 9.36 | 9.48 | 9.39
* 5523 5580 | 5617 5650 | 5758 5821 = 0.049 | 9.44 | 9.54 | 9.48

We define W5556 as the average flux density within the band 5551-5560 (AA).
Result 9.54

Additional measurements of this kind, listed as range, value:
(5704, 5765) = 9.53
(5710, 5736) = 9.56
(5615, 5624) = 8.93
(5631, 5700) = 9.22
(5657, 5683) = 9.27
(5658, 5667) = 9.18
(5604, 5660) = 9.15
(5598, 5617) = 9.11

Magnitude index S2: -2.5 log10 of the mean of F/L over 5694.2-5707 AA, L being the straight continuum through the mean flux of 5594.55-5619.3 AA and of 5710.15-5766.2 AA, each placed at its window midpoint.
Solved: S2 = 0.02 mag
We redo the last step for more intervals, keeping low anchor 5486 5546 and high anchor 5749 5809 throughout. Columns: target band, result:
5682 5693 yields 0.05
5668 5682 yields 0.01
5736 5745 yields -0.01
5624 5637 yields 0.05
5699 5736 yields 0.01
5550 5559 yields -0.02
